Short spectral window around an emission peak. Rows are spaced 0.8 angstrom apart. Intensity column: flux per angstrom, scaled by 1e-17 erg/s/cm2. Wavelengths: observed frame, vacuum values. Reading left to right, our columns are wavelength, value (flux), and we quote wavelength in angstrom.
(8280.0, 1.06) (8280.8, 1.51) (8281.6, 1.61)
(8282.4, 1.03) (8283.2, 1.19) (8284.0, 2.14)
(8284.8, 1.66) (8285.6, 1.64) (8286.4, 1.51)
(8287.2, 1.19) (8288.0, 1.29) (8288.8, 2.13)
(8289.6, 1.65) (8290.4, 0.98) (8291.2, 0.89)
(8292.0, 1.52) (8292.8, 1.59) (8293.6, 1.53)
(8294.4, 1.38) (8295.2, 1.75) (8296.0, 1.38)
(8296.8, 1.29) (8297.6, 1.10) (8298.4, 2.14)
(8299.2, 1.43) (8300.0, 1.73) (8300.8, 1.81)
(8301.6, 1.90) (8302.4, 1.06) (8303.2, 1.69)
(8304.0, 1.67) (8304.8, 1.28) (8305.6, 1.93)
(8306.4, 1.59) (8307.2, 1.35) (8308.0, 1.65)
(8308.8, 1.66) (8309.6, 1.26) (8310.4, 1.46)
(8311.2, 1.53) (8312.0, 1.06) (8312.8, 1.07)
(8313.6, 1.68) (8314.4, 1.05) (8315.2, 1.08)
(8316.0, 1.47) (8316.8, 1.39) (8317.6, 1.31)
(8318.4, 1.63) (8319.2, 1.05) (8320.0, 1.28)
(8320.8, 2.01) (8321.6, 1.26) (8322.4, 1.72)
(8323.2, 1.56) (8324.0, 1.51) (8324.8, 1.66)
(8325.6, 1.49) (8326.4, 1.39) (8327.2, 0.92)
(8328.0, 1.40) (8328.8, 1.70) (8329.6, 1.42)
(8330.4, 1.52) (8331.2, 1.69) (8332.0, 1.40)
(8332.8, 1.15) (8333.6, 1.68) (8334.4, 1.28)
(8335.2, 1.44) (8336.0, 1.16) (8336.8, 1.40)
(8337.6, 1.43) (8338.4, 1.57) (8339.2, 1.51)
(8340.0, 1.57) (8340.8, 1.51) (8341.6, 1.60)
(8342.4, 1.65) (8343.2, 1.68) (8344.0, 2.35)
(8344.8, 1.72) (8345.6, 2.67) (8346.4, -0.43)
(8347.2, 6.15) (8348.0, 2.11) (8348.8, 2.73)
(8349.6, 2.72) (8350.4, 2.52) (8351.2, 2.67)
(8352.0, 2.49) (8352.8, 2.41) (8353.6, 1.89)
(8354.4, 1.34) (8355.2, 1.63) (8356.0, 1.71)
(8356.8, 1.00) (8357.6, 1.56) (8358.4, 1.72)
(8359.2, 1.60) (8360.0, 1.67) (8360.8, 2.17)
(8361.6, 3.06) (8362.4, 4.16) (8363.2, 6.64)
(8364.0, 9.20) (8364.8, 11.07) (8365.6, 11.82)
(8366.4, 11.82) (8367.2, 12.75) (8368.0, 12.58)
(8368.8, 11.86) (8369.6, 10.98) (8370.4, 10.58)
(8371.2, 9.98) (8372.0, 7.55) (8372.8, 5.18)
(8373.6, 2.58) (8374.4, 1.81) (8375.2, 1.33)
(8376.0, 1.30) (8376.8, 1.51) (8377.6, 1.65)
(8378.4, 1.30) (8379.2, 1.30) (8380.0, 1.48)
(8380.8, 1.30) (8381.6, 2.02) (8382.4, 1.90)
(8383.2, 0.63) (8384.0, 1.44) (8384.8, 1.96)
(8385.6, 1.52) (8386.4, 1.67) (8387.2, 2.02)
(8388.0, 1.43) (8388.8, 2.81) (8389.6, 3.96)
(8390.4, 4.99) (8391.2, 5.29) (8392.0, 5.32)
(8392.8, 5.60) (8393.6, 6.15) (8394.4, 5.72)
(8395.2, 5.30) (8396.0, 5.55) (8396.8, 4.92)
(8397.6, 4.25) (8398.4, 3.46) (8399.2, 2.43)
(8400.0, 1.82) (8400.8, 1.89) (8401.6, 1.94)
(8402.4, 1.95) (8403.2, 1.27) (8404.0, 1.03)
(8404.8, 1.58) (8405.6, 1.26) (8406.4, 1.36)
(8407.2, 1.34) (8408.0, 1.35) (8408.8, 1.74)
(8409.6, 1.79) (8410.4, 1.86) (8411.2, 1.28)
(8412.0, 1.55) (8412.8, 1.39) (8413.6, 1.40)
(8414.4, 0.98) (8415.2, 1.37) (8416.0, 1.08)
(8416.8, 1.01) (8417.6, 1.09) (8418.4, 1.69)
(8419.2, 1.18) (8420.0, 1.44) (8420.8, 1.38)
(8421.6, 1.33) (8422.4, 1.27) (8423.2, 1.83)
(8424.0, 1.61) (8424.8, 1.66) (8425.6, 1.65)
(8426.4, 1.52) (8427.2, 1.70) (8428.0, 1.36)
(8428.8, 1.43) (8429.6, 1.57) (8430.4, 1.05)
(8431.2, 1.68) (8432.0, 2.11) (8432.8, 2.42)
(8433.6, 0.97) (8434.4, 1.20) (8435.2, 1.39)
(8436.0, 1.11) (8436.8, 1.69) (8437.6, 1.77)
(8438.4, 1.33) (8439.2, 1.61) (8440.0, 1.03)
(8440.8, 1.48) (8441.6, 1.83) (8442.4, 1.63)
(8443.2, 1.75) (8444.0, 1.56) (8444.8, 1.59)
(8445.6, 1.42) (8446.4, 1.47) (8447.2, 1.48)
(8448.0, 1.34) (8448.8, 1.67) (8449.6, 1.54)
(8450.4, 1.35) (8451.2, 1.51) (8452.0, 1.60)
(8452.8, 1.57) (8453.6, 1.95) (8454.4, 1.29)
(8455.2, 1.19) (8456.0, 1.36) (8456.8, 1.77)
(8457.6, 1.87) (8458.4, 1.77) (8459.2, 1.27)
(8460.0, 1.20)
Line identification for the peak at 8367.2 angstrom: H-alpha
